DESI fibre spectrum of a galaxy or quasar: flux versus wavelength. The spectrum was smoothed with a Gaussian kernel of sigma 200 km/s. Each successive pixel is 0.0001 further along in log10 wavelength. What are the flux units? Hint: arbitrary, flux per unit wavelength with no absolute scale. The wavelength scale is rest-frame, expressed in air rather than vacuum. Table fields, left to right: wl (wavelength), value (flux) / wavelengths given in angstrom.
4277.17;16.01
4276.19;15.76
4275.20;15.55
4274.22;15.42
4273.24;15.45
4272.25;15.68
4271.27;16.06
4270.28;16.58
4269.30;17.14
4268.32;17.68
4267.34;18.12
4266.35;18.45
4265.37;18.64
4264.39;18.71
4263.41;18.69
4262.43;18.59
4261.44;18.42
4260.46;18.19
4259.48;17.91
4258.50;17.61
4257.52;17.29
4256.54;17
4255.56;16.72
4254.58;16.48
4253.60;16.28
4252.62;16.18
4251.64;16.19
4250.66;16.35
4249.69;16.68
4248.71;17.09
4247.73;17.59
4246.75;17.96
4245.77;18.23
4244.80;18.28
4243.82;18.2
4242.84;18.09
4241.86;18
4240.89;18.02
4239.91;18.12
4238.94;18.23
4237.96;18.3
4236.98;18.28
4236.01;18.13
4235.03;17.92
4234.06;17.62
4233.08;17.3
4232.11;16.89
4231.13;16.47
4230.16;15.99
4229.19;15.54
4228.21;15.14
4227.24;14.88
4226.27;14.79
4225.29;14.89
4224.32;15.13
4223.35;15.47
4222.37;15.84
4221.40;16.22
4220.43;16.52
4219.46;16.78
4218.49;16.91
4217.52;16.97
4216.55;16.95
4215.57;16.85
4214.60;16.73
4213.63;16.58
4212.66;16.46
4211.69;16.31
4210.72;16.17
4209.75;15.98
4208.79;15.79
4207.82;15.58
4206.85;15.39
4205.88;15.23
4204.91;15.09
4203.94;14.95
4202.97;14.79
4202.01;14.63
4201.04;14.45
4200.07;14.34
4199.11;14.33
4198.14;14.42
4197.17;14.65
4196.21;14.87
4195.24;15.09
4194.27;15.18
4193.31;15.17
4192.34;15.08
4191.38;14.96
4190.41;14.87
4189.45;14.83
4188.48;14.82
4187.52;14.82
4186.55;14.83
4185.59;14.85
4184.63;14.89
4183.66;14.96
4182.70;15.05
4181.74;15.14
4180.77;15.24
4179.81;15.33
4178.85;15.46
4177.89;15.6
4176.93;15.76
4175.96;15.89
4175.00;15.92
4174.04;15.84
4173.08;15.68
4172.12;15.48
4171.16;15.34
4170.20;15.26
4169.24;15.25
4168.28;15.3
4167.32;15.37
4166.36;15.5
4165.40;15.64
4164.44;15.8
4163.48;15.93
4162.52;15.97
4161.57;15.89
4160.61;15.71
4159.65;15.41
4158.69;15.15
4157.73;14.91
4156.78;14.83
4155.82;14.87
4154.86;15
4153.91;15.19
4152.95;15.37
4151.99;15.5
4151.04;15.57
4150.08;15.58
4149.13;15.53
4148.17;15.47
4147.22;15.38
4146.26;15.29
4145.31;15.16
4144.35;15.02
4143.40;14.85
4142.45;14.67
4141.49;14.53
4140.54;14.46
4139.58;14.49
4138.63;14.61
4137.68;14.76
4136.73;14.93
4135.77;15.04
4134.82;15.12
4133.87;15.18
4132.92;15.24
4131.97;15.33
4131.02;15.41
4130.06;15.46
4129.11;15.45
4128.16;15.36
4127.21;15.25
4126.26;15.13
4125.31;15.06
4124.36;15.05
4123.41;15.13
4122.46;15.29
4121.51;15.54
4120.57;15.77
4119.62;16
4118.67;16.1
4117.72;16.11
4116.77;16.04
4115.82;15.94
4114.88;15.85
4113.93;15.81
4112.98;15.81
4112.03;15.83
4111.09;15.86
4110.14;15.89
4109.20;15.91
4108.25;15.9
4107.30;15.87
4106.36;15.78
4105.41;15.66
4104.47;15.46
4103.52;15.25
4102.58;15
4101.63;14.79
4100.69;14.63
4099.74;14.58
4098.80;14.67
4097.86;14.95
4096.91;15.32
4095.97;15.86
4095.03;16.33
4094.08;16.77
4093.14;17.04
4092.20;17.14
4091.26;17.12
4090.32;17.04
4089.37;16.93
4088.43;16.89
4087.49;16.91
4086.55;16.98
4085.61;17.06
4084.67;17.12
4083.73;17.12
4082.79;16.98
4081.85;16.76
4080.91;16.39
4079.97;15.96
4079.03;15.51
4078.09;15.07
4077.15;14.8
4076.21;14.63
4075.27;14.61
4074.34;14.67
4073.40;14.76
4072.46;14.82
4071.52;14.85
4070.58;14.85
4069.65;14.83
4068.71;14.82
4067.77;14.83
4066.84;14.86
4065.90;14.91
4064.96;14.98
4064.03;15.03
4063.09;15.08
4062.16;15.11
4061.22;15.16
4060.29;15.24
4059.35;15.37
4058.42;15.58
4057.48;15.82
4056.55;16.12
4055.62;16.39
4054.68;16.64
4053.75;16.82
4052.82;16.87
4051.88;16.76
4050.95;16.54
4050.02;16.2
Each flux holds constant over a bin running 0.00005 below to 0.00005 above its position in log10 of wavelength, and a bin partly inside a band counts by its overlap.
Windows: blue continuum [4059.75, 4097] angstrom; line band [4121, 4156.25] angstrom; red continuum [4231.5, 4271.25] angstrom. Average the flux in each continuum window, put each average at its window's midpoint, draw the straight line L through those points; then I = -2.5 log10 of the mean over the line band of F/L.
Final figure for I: 0.088 mag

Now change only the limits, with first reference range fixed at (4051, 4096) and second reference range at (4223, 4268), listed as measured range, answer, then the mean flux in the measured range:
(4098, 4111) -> 0.05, 15.3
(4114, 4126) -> 0.04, 15.7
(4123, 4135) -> 0.07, 15.2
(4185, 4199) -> 0.13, 14.9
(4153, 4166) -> 0.08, 15.4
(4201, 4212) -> 0.10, 15.4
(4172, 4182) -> 0.08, 15.6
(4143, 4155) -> 0.08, 15.3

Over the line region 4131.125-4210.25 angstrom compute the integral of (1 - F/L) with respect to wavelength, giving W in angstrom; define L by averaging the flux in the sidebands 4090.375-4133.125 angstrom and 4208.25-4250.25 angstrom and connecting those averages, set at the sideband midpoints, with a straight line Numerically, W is 5.2 angstrom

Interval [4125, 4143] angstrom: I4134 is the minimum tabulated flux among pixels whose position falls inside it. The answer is 14.46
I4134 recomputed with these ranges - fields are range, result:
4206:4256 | 14.79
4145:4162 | 14.83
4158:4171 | 15.15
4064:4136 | 14.58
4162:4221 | 14.33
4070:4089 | 14.61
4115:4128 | 15.05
